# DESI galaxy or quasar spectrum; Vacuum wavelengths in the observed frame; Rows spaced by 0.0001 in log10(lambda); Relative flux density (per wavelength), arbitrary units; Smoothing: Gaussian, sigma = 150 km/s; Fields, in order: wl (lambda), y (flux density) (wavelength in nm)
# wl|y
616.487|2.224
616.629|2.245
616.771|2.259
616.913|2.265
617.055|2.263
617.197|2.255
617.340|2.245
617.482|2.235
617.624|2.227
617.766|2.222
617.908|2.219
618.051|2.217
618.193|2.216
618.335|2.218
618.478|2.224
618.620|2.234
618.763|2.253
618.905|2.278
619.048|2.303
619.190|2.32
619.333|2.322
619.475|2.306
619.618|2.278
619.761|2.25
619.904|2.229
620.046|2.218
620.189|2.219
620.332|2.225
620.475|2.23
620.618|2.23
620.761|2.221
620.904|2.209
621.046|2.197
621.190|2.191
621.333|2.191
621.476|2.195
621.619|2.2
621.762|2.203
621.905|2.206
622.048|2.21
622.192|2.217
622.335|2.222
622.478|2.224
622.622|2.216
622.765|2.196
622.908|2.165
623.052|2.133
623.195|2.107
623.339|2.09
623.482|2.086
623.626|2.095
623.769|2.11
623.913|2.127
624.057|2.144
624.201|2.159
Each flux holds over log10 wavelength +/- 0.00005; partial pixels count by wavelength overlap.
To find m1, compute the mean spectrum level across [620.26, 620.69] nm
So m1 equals 2.23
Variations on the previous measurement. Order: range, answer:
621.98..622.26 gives 2.21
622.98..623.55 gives 2.11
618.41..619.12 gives 2.26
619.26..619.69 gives 2.3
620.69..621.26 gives 2.2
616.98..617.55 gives 2.25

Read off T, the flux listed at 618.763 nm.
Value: 2.253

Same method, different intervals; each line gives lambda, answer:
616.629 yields 2.245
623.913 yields 2.127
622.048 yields 2.21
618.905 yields 2.278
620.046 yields 2.218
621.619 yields 2.2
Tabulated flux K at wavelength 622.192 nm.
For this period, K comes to 2.217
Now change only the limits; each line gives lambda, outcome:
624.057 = 2.144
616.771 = 2.259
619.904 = 2.229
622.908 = 2.165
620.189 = 2.219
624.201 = 2.159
